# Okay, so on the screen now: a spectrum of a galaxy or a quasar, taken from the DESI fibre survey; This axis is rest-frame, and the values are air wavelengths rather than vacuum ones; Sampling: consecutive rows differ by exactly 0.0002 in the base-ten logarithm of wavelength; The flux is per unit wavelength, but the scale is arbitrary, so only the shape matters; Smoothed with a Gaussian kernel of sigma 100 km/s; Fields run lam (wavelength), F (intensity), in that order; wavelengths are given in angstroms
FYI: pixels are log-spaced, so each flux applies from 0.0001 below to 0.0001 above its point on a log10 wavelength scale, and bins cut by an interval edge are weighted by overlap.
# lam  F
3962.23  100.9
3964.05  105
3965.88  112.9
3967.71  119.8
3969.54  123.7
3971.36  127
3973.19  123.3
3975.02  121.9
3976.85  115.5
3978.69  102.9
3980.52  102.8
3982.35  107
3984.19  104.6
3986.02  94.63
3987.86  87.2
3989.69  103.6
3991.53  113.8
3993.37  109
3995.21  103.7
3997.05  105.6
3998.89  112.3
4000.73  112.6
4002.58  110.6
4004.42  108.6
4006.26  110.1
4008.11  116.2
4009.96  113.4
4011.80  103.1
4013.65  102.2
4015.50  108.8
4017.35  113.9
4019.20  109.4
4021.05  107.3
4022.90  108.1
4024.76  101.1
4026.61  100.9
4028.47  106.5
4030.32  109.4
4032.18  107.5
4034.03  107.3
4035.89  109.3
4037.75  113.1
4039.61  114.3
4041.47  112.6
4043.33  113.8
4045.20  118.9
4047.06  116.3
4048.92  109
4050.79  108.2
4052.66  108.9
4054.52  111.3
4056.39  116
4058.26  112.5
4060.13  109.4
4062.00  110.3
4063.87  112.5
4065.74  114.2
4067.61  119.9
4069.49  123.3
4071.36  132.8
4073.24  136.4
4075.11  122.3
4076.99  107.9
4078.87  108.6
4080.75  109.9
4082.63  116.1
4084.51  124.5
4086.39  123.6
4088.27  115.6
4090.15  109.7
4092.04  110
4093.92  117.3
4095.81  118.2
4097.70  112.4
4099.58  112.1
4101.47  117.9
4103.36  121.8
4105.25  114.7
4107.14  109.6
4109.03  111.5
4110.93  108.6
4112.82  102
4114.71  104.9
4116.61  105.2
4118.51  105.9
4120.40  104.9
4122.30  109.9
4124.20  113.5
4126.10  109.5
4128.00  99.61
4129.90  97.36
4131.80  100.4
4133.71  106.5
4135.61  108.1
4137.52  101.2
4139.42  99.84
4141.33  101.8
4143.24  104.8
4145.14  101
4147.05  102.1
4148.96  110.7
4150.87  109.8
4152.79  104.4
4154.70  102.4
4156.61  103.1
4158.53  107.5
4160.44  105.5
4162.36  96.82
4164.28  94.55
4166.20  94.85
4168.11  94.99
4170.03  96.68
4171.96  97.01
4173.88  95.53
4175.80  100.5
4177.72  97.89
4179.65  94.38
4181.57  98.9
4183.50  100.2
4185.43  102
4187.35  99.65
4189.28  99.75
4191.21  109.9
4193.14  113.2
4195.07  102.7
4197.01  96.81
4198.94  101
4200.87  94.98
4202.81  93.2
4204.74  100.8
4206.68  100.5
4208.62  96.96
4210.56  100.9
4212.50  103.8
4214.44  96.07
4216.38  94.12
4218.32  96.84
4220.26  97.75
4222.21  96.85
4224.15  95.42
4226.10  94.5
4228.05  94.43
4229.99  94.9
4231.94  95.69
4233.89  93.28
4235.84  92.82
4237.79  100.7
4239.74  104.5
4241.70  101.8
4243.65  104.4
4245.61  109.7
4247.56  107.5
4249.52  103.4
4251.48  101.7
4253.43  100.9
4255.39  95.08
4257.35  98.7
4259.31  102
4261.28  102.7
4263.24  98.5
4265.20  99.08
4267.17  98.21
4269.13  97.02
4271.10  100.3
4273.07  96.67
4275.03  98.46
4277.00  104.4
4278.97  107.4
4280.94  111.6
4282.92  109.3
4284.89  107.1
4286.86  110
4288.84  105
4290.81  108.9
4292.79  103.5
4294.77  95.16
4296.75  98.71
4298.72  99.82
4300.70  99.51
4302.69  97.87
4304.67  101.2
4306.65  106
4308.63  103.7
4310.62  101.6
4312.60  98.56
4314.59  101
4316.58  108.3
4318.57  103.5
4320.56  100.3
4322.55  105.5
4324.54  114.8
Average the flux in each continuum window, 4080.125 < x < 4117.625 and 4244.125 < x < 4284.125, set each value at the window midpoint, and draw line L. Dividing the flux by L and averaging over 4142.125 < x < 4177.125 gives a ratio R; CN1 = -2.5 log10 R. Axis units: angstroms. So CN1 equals 0.08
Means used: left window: 113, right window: 102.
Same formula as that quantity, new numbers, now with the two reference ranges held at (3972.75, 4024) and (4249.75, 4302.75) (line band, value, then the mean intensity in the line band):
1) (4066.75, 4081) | -0.14 mag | 121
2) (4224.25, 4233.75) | 0.09 mag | 94.8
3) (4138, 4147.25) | 0.03 mag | 102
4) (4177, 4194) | 0.02 mag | 102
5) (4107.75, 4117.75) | -0.01 mag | 106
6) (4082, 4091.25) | -0.11 mag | 118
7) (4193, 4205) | 0.04 mag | 99.5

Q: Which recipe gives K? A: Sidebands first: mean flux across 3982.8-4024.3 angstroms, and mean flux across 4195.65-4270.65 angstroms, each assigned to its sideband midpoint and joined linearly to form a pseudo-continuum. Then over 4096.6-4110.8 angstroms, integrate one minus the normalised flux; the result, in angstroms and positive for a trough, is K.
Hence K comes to -1.4 angstroms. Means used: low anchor 107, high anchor 98.9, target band 114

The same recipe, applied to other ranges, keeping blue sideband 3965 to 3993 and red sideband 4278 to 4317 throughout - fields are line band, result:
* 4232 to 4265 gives 1.20 angstroms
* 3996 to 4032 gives 0.49 angstroms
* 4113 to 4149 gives 0.98 angstroms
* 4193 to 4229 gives 2.53 angstroms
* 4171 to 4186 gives 1.14 angstroms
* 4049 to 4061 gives -0.21 angstroms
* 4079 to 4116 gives -1.87 angstroms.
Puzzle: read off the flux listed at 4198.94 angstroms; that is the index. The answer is 101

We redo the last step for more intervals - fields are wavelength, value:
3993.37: 109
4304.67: 101.2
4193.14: 113.2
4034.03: 107.3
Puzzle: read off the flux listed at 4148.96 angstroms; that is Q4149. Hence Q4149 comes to 110.7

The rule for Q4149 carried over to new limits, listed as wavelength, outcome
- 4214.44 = 96.07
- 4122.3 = 109.9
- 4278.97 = 107.4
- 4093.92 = 117.3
